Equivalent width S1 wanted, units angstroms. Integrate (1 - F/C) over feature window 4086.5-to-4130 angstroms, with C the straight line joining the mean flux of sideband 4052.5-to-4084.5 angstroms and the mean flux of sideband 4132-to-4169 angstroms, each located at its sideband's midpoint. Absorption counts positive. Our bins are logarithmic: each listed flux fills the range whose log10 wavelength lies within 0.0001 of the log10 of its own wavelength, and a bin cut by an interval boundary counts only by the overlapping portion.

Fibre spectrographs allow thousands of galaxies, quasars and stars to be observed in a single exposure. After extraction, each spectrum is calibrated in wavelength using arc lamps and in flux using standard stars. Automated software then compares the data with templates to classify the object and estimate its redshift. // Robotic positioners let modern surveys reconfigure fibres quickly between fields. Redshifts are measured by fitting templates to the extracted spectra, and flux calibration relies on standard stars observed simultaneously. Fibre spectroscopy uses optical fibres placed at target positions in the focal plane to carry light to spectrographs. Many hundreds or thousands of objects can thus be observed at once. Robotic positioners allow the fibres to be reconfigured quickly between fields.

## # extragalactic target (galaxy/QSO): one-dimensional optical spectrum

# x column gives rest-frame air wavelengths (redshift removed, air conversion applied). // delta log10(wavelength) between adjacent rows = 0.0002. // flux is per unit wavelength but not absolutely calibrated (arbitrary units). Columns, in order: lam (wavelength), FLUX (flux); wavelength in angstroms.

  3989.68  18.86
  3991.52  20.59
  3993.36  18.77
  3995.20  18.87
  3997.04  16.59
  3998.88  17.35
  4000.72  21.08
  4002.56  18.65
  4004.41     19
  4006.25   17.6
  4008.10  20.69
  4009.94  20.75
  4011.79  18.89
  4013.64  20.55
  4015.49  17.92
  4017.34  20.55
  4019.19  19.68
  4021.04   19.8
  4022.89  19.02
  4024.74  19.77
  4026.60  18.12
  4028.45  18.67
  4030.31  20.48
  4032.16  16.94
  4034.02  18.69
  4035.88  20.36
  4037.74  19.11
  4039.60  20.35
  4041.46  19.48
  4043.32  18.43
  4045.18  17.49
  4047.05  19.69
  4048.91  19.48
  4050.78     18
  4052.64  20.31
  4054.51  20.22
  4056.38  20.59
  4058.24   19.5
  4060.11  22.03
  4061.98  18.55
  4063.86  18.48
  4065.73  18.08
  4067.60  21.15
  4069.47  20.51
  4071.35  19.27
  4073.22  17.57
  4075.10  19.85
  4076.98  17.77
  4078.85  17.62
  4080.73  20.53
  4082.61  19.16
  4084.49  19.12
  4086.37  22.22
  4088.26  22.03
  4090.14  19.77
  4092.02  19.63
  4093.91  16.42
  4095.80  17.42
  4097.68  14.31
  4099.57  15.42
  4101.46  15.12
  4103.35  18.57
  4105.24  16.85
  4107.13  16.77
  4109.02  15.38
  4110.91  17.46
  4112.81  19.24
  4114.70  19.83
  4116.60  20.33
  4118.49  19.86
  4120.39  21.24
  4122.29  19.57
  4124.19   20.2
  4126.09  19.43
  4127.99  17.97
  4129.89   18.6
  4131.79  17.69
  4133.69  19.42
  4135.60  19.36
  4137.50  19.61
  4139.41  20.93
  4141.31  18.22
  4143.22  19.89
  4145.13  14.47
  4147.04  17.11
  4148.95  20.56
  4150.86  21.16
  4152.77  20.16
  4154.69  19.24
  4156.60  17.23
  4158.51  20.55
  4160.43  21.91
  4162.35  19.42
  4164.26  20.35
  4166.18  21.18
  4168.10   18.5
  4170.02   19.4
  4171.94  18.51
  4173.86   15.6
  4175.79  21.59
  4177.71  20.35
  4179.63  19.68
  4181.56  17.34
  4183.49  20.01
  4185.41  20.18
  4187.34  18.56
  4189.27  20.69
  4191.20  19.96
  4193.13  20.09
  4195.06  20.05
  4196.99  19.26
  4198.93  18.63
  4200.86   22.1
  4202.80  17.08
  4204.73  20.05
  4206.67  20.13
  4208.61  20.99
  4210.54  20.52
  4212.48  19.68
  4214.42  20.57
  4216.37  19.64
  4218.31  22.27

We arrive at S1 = 2.3 angstroms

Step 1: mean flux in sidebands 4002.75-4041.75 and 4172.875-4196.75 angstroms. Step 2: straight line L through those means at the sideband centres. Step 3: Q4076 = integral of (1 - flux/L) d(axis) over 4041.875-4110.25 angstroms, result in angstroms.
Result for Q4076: 2.4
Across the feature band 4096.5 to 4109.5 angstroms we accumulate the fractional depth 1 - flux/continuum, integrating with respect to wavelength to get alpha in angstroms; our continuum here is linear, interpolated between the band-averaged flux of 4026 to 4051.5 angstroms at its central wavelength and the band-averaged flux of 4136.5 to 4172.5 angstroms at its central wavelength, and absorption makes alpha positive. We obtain 2.1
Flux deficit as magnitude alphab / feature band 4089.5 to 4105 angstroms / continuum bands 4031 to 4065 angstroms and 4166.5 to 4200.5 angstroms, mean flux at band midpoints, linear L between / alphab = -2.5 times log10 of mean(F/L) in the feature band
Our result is 0.14 mag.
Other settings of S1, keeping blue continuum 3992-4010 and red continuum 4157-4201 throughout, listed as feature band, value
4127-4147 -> 1.0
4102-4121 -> 0.9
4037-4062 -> -0.6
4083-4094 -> -0.5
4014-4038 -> -0.2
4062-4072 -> -0.1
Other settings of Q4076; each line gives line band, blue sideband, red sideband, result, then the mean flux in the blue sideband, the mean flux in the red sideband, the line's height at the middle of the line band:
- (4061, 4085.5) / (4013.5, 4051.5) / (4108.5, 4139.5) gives 0.1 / 19.1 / 19.2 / 19.2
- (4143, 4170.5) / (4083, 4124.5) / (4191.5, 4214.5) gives -0.2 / 18.5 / 19.9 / 19.2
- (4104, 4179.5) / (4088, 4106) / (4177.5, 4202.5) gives -2.6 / 17.4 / 19.7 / 18.5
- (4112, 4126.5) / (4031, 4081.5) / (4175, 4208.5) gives -0.4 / 19.3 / 19.8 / 19.5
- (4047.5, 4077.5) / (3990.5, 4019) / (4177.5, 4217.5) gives -0.2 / 19.2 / 19.8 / 19.4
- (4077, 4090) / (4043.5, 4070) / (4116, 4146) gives -0.4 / 19.5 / 19.2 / 19.4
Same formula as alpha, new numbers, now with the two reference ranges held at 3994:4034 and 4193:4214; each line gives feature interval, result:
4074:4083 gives 0.19 angstroms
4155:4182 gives 0.41 angstroms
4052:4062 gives -0.56 angstroms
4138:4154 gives 0.46 angstroms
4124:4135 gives 0.43 angstroms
